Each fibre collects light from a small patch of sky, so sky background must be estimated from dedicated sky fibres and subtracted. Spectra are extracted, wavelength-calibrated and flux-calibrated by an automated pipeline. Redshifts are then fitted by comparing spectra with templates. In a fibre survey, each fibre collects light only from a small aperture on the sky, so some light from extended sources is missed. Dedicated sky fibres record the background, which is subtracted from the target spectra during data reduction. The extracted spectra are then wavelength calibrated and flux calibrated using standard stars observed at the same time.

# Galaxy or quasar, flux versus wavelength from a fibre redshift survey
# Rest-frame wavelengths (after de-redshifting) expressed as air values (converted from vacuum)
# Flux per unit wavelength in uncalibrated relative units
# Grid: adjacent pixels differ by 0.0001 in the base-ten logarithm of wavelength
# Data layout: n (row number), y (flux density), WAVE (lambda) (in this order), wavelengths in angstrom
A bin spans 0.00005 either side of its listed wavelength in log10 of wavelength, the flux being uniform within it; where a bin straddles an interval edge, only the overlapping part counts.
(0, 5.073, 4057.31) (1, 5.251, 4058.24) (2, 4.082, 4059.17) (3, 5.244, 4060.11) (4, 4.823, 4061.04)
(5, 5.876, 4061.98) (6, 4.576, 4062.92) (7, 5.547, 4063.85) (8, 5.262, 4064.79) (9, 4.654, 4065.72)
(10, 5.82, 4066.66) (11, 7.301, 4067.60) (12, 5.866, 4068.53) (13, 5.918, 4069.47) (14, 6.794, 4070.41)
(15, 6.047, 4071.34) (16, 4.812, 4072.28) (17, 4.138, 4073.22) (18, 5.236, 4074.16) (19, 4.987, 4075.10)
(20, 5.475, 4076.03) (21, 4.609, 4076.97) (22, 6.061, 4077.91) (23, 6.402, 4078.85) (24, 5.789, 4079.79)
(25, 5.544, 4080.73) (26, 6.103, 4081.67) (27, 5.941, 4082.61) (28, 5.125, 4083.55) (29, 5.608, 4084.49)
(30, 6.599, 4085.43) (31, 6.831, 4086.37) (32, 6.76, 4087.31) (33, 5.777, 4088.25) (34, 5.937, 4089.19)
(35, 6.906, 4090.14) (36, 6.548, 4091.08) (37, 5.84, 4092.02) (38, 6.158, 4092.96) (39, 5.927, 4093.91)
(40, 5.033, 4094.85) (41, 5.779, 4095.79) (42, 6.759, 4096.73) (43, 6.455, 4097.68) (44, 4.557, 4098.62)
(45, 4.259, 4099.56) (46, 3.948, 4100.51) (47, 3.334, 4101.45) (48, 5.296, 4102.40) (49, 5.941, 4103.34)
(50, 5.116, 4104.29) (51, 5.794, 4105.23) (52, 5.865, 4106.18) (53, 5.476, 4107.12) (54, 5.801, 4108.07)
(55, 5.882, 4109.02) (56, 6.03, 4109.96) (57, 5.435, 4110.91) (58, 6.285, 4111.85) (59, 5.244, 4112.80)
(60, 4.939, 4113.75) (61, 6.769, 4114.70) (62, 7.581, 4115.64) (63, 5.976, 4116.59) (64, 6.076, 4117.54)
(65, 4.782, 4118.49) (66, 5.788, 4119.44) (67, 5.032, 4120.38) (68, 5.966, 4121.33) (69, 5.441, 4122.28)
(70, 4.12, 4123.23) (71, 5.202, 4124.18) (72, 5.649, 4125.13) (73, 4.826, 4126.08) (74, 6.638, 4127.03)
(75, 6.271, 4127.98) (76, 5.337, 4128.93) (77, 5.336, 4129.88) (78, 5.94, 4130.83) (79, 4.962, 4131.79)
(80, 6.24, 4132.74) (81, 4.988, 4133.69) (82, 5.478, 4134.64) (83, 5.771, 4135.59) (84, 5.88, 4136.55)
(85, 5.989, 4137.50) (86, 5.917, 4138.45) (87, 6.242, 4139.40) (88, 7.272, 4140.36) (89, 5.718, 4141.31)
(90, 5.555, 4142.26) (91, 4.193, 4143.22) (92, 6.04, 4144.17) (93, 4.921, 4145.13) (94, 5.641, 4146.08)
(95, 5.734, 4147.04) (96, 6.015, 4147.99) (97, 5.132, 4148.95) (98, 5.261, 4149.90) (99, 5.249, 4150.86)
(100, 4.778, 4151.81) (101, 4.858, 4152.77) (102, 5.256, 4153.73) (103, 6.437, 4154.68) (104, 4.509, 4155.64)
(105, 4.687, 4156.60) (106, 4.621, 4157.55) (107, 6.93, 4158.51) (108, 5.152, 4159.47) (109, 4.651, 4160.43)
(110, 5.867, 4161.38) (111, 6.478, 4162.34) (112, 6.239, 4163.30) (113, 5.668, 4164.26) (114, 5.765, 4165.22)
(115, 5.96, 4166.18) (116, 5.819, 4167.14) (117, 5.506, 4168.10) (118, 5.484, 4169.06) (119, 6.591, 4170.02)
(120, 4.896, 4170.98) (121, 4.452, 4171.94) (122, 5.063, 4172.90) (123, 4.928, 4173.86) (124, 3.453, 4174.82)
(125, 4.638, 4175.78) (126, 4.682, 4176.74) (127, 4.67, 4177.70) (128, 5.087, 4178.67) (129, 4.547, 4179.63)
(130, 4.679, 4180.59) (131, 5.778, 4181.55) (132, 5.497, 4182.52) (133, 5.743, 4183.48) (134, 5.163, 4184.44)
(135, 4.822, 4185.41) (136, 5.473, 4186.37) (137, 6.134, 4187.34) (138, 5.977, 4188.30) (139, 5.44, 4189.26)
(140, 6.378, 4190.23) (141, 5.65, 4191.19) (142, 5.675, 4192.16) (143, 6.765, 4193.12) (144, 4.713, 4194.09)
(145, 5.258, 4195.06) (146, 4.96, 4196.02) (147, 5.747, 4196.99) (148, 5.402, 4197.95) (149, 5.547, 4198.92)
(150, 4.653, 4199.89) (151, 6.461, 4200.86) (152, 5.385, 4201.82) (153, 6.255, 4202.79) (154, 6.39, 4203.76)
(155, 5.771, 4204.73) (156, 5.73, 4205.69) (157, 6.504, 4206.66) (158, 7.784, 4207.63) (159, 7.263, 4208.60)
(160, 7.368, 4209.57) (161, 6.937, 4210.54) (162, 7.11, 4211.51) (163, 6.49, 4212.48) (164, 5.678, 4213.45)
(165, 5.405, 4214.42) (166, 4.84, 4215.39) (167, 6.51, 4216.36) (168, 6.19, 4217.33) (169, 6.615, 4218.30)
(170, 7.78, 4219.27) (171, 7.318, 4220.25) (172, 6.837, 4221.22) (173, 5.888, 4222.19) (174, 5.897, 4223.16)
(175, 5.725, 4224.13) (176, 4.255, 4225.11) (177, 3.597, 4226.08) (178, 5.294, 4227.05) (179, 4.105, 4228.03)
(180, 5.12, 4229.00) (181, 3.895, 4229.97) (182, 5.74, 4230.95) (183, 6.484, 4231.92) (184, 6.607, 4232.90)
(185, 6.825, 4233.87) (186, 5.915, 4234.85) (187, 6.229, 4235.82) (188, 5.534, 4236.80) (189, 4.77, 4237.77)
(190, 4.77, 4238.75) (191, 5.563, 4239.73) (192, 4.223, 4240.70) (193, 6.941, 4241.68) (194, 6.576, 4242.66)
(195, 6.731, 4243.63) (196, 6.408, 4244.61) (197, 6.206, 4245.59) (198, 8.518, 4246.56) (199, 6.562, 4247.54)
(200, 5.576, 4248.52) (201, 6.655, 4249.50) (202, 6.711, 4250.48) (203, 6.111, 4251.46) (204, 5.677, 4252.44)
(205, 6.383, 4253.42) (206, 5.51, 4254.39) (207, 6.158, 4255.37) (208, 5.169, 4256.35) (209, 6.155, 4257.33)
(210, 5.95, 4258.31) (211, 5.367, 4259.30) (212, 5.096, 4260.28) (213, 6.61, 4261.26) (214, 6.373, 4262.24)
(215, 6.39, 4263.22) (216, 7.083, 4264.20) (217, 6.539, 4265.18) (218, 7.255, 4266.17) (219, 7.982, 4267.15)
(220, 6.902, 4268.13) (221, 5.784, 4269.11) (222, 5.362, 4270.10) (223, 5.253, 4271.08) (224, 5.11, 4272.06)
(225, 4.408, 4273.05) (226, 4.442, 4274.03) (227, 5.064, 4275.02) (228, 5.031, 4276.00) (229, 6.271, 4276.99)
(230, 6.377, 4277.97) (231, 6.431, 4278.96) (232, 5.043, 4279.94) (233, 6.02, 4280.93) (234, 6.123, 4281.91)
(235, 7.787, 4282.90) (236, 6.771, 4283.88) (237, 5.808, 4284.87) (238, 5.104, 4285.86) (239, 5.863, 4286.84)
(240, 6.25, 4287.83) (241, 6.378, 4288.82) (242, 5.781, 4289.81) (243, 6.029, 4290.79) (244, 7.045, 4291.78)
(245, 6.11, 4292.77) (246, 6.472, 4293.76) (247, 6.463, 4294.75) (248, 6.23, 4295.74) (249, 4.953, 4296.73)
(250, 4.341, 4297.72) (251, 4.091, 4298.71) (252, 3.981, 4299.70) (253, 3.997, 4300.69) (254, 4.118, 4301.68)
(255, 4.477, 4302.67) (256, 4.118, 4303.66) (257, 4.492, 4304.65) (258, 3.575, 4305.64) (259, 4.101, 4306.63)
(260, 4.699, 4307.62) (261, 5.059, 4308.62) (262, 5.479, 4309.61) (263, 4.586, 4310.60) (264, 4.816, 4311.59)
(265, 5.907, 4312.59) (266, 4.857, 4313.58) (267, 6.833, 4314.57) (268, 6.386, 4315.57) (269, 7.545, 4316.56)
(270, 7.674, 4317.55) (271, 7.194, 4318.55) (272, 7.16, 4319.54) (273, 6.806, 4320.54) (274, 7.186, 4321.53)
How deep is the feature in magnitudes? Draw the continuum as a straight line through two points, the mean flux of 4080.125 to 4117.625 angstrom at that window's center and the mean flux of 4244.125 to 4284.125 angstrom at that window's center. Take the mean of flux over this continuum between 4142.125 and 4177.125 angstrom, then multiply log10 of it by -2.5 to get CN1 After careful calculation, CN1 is 0.11 mag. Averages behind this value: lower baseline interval 5.78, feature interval 5.33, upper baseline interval 6.11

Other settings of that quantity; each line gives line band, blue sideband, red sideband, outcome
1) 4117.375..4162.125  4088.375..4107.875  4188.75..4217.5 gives 0.05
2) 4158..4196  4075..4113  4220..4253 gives 0.07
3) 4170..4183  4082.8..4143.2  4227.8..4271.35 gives 0.20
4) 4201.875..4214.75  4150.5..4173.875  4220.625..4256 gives -0.14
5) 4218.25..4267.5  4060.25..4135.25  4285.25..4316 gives -0.13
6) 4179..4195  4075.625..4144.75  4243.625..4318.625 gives 0.04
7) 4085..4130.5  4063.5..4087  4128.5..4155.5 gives -0.01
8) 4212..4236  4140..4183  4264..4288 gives -0.02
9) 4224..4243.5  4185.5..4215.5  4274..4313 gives 0.07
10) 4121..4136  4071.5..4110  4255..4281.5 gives 0.03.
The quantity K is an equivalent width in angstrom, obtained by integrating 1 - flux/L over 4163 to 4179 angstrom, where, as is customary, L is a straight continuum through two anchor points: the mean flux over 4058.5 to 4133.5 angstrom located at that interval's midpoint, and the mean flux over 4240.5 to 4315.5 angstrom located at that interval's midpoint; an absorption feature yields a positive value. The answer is 1.29 angstrom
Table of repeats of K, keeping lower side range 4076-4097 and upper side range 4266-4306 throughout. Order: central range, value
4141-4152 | 0.9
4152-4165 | 0.8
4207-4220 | -2.0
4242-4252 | -1.7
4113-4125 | 0.6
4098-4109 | 1.6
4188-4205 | 0.2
